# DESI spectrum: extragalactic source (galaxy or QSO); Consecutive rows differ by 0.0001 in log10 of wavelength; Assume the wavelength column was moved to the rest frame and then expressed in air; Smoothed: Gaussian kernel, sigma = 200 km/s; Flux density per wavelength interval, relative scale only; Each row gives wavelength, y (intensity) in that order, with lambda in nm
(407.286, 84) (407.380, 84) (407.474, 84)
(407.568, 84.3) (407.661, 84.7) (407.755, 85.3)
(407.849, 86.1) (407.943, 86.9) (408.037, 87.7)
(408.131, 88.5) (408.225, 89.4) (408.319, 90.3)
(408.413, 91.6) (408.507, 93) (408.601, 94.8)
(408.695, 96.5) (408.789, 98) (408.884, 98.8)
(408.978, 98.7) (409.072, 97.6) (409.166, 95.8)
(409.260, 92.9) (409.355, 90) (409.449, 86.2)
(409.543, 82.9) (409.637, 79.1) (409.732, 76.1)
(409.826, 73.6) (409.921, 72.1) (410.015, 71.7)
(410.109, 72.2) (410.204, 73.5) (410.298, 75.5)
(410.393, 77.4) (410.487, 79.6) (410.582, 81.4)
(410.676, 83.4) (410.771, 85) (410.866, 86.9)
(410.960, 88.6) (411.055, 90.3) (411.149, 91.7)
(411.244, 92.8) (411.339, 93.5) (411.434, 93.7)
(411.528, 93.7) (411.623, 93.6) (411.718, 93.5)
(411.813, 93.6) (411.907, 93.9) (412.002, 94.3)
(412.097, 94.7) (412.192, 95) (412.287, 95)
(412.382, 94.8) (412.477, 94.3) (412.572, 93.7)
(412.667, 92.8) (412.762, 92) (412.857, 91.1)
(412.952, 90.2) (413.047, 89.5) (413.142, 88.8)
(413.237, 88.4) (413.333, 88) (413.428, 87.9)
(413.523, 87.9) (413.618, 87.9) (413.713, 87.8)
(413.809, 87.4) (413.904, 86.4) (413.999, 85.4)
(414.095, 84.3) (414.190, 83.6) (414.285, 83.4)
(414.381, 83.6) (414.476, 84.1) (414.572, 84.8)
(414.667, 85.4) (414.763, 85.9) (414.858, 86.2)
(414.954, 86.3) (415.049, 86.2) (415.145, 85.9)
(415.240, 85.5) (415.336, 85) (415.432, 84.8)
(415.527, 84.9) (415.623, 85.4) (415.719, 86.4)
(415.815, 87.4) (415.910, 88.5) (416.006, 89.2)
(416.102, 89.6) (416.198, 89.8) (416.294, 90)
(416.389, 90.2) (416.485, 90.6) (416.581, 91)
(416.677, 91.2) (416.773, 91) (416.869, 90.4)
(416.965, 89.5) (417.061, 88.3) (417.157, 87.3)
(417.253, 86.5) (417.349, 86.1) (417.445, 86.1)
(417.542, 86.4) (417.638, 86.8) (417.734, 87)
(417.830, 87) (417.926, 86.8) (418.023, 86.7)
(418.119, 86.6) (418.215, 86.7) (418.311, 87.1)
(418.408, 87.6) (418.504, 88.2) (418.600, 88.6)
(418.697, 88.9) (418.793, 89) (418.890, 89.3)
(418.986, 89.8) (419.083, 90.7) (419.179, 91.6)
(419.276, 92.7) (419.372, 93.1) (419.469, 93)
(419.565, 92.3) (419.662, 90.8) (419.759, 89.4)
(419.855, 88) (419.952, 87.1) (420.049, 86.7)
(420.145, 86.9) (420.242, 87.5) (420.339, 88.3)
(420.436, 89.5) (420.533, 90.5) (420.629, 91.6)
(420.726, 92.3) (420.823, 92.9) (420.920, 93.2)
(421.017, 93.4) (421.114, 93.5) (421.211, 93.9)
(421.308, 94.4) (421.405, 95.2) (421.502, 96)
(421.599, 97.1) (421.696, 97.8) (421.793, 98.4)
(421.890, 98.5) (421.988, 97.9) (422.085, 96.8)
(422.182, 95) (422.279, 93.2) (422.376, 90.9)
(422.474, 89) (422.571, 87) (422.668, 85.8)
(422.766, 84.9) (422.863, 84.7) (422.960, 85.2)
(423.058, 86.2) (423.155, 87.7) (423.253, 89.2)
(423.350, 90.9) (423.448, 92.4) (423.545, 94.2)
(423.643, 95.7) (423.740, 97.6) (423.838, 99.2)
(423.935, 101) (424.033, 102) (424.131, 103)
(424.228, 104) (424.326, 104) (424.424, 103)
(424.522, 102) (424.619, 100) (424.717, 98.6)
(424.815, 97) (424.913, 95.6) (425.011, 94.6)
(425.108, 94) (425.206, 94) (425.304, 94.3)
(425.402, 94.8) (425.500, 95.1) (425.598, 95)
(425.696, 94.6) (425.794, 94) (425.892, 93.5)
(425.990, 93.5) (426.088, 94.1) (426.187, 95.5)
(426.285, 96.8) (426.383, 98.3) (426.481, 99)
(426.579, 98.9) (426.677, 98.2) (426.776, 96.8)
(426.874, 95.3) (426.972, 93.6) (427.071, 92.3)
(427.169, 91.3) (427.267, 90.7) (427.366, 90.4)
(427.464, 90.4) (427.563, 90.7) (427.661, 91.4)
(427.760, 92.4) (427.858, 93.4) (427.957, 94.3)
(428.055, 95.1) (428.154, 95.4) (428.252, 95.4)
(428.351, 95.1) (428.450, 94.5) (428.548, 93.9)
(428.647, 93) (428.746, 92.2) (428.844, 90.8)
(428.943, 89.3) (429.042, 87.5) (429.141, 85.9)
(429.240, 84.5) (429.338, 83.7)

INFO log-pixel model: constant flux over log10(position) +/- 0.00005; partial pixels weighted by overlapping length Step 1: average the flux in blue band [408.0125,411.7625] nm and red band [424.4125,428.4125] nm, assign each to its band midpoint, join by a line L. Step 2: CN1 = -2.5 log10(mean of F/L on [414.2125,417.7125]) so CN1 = 0.04 mag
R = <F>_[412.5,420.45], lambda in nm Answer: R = 88.1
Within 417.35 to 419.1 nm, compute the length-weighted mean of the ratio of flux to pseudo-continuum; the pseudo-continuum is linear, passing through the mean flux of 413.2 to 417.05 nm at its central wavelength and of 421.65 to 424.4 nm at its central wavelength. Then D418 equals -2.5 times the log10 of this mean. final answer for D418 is 0.03 mag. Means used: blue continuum 87.2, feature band 87.6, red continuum 94.1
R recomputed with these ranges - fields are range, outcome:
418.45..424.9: 93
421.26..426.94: 95.2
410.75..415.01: 89.6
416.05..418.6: 88.3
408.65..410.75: 84.2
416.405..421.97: 90.3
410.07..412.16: 87.5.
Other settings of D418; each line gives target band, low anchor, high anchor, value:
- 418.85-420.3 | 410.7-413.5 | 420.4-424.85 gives 0.044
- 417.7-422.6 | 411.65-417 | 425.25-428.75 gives 0.003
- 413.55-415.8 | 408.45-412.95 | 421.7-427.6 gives 0.060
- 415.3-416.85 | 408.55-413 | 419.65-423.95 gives 0.021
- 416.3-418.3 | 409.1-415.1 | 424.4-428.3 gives 0.022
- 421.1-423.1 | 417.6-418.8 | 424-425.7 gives 0.014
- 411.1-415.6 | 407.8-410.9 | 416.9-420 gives -0.027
